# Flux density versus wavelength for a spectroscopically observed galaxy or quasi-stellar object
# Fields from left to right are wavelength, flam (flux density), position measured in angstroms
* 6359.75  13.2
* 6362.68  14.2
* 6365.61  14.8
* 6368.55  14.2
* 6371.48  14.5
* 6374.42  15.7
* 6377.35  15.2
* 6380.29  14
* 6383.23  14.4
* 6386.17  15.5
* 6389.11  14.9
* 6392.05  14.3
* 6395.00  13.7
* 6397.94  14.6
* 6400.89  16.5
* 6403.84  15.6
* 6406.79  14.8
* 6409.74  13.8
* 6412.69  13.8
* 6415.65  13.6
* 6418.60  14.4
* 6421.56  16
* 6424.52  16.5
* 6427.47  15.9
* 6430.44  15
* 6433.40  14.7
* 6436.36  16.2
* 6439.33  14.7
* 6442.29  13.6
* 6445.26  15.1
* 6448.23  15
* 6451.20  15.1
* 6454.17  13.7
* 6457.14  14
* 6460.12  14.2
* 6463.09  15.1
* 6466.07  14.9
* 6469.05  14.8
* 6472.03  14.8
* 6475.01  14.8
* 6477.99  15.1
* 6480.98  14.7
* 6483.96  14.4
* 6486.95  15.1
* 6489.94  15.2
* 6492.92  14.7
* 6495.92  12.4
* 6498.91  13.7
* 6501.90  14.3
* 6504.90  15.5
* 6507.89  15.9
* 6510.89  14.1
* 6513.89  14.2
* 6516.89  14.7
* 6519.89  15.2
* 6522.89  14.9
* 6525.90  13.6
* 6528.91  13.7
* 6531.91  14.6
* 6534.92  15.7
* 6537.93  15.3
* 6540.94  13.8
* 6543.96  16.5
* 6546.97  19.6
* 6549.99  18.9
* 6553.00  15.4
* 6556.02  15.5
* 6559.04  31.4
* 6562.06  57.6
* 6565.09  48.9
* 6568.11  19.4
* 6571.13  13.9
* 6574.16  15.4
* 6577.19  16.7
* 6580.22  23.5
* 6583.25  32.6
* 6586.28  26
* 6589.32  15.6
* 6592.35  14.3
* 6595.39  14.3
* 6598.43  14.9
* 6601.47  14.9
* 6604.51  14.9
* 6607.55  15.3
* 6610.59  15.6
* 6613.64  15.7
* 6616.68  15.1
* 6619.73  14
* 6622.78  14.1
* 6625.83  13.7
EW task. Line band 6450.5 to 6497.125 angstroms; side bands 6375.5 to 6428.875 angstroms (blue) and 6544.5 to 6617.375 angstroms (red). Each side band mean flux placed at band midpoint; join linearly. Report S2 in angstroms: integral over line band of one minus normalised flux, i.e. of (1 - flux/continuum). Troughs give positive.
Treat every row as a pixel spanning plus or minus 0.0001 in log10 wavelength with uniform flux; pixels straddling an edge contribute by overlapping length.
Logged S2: 7.4 angstroms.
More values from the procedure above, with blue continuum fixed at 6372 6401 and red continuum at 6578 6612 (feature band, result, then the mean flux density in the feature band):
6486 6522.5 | 4.8 angstroms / 14.6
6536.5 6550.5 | 0.6 angstroms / 16.7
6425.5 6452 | 1.0 angstroms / 15.1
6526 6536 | 1.6 angstroms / 14.5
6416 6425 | 0.1 angstroms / 15.3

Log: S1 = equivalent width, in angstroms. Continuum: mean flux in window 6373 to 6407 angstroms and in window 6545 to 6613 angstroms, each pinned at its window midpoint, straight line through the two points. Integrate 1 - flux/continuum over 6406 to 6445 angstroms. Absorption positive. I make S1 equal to 3.15 angstroms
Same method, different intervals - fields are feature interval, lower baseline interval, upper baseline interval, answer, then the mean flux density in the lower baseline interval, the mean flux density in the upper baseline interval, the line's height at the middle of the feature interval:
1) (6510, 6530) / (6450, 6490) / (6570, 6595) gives 3.0 angstroms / 14.7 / 19.6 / 16.9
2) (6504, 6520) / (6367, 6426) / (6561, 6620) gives 3.0 angstroms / 14.8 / 20.8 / 18.4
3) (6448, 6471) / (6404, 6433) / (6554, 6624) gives 2.4 angstroms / 14.9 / 20.8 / 16.3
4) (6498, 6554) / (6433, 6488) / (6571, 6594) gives 7.5 angstroms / 14.7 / 20.1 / 17.6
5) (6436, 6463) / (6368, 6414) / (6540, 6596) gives 4.4 angstroms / 14.7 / 22.8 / 17.4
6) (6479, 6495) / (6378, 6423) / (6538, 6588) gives 3.9 angstroms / 14.7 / 23.8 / 19.5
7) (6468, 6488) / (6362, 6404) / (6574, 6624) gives 1.4 angstroms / 14.8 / 17.3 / 15.9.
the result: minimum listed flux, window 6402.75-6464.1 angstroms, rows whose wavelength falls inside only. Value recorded 13.6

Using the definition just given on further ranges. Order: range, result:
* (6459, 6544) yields 12.4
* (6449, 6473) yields 13.7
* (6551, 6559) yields 15.4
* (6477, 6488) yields 14.4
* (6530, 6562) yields 13.8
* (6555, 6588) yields 13.9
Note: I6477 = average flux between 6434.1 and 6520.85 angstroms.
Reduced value 14.7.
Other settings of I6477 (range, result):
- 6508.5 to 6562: 17.4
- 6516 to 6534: 14.5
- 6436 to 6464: 14.6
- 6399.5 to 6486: 14.9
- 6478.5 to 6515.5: 14.5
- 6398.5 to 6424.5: 14.9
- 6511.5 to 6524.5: 14.7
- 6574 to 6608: 18.4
